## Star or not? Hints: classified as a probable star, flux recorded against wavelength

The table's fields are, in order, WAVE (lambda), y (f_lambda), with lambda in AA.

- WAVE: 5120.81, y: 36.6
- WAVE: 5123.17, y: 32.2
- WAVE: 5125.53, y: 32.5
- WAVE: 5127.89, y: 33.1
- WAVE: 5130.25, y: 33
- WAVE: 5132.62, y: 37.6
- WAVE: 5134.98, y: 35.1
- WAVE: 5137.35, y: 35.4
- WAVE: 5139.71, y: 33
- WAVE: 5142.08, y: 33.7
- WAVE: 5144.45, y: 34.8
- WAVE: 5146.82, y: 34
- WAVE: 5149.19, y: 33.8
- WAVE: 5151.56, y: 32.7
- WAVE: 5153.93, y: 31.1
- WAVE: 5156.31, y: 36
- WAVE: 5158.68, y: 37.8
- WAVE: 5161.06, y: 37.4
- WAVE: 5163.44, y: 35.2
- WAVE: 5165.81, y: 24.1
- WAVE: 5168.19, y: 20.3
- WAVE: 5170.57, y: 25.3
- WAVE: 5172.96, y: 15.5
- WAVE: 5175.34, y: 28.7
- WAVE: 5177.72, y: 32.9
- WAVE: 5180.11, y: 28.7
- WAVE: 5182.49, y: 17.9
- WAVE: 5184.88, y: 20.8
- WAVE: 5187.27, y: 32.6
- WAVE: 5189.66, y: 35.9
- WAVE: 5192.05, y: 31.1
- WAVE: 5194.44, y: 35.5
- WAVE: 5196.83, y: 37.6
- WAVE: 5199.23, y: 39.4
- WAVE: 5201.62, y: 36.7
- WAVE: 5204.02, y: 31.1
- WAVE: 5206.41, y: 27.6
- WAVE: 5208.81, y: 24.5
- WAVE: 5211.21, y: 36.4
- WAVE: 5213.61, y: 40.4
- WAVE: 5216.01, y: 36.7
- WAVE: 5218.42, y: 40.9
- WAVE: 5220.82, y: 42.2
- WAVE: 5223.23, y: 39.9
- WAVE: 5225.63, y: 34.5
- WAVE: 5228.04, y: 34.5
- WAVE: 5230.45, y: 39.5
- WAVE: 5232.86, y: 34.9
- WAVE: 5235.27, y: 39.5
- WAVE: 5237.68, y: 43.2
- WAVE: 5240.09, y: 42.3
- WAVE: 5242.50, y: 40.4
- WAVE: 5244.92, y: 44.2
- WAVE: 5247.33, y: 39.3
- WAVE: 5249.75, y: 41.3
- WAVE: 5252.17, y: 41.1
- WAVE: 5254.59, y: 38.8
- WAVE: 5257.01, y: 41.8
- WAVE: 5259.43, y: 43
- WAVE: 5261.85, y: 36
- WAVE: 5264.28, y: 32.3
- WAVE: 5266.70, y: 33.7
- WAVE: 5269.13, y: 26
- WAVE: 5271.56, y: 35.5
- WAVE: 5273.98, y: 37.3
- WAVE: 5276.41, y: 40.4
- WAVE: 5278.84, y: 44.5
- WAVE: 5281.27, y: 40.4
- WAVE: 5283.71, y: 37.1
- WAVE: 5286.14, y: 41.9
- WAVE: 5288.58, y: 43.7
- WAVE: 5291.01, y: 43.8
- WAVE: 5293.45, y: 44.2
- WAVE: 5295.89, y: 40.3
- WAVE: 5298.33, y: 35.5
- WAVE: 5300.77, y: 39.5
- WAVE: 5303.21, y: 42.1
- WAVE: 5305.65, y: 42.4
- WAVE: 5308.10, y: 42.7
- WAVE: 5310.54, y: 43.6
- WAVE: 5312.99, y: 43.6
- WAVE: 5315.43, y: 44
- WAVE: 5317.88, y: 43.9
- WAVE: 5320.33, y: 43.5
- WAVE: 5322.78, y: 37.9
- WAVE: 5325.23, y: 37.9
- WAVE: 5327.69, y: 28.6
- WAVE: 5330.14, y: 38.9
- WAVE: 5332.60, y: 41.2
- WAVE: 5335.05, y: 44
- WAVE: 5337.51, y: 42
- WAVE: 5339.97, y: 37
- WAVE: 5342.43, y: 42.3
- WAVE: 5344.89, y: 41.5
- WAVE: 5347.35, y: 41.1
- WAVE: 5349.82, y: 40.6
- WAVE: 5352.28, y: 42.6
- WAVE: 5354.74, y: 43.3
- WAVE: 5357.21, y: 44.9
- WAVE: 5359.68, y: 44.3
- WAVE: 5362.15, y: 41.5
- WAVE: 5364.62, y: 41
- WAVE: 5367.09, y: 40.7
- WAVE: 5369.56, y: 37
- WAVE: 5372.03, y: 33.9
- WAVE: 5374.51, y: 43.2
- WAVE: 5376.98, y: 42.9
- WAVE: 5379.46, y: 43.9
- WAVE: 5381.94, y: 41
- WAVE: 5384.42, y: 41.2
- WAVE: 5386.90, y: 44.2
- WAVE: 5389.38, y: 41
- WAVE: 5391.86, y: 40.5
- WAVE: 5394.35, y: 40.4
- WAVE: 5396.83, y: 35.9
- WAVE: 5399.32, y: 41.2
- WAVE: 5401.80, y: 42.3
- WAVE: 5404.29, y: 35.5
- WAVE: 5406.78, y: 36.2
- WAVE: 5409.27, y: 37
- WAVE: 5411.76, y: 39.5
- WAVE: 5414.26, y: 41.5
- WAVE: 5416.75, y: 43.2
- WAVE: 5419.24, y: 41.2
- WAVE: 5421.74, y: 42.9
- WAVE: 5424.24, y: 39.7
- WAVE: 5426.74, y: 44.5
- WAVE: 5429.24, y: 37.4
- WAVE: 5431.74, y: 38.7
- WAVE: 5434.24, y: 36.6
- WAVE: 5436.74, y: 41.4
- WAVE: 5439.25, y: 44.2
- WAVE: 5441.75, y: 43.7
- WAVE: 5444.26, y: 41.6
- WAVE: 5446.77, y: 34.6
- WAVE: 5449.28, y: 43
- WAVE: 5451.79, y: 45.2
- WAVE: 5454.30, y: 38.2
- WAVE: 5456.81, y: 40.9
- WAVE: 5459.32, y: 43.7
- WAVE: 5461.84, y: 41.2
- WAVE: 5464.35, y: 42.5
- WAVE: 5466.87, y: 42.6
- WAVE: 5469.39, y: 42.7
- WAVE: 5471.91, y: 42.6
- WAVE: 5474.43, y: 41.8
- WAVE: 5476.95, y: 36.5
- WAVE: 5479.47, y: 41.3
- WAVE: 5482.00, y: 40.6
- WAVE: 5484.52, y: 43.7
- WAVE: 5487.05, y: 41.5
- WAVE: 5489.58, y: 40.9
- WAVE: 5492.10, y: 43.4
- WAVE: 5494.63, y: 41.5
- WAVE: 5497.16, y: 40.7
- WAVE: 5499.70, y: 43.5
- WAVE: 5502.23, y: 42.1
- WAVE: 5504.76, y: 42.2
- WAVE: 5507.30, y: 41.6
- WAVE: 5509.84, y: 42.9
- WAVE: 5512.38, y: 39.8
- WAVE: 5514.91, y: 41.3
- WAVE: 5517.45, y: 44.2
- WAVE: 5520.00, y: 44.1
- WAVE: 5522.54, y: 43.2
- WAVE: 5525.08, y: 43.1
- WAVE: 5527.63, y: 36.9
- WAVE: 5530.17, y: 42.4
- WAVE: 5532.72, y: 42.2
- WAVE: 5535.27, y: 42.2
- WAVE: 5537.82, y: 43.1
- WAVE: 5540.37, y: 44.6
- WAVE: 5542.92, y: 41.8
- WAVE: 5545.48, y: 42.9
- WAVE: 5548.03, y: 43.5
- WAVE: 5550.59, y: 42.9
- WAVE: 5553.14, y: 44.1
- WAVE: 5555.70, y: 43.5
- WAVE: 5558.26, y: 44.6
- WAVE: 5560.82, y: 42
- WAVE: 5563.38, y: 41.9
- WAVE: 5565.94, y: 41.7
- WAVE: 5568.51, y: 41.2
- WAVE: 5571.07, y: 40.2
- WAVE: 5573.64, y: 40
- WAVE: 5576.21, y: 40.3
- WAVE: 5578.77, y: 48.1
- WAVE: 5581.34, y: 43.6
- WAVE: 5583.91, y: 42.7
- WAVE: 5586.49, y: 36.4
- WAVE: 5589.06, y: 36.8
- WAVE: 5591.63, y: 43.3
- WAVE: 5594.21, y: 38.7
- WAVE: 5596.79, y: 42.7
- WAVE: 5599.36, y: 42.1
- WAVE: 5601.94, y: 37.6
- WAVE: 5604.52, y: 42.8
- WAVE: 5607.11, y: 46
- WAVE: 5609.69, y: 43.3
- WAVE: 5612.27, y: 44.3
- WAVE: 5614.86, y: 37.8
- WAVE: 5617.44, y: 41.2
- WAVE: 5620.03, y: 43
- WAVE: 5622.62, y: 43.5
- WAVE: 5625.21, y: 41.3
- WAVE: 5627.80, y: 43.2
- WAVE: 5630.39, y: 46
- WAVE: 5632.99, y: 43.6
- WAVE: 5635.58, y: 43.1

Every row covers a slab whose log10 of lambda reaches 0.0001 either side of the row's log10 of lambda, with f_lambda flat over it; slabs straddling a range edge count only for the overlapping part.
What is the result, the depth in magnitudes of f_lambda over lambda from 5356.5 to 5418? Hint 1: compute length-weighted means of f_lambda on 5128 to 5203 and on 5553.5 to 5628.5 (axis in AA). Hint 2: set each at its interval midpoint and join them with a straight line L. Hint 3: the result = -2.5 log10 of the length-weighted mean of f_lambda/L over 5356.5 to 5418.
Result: -0.10 mag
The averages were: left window 31.7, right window 41.9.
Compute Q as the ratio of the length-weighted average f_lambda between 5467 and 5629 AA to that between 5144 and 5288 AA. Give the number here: 1.20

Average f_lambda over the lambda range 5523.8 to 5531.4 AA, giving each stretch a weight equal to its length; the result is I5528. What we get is 40.8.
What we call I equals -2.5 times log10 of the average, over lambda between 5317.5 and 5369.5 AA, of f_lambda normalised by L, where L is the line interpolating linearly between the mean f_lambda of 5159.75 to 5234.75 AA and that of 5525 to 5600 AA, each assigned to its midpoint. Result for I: -0.13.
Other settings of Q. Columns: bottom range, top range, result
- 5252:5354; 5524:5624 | 1.05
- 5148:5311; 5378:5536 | 1.15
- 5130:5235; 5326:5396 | 1.24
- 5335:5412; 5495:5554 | 1.04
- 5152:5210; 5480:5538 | 1.39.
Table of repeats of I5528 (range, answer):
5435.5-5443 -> 43.1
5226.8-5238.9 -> 38.3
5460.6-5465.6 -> 41.9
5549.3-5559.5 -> 43.8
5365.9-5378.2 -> 39.5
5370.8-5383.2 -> 41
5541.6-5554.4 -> 43.1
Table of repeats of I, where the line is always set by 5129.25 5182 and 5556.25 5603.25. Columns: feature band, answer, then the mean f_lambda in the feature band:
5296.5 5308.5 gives -0.16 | 40.3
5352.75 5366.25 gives -0.18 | 42.9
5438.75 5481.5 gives -0.08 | 41.5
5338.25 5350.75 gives -0.13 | 40.5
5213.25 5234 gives -0.15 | 38.1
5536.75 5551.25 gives -0.07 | 43.1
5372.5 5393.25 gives -0.14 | 41.9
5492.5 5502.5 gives -0.07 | 42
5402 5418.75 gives -0.05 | 39.1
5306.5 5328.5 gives -0.16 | 40.9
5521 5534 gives -0.04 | 41.6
